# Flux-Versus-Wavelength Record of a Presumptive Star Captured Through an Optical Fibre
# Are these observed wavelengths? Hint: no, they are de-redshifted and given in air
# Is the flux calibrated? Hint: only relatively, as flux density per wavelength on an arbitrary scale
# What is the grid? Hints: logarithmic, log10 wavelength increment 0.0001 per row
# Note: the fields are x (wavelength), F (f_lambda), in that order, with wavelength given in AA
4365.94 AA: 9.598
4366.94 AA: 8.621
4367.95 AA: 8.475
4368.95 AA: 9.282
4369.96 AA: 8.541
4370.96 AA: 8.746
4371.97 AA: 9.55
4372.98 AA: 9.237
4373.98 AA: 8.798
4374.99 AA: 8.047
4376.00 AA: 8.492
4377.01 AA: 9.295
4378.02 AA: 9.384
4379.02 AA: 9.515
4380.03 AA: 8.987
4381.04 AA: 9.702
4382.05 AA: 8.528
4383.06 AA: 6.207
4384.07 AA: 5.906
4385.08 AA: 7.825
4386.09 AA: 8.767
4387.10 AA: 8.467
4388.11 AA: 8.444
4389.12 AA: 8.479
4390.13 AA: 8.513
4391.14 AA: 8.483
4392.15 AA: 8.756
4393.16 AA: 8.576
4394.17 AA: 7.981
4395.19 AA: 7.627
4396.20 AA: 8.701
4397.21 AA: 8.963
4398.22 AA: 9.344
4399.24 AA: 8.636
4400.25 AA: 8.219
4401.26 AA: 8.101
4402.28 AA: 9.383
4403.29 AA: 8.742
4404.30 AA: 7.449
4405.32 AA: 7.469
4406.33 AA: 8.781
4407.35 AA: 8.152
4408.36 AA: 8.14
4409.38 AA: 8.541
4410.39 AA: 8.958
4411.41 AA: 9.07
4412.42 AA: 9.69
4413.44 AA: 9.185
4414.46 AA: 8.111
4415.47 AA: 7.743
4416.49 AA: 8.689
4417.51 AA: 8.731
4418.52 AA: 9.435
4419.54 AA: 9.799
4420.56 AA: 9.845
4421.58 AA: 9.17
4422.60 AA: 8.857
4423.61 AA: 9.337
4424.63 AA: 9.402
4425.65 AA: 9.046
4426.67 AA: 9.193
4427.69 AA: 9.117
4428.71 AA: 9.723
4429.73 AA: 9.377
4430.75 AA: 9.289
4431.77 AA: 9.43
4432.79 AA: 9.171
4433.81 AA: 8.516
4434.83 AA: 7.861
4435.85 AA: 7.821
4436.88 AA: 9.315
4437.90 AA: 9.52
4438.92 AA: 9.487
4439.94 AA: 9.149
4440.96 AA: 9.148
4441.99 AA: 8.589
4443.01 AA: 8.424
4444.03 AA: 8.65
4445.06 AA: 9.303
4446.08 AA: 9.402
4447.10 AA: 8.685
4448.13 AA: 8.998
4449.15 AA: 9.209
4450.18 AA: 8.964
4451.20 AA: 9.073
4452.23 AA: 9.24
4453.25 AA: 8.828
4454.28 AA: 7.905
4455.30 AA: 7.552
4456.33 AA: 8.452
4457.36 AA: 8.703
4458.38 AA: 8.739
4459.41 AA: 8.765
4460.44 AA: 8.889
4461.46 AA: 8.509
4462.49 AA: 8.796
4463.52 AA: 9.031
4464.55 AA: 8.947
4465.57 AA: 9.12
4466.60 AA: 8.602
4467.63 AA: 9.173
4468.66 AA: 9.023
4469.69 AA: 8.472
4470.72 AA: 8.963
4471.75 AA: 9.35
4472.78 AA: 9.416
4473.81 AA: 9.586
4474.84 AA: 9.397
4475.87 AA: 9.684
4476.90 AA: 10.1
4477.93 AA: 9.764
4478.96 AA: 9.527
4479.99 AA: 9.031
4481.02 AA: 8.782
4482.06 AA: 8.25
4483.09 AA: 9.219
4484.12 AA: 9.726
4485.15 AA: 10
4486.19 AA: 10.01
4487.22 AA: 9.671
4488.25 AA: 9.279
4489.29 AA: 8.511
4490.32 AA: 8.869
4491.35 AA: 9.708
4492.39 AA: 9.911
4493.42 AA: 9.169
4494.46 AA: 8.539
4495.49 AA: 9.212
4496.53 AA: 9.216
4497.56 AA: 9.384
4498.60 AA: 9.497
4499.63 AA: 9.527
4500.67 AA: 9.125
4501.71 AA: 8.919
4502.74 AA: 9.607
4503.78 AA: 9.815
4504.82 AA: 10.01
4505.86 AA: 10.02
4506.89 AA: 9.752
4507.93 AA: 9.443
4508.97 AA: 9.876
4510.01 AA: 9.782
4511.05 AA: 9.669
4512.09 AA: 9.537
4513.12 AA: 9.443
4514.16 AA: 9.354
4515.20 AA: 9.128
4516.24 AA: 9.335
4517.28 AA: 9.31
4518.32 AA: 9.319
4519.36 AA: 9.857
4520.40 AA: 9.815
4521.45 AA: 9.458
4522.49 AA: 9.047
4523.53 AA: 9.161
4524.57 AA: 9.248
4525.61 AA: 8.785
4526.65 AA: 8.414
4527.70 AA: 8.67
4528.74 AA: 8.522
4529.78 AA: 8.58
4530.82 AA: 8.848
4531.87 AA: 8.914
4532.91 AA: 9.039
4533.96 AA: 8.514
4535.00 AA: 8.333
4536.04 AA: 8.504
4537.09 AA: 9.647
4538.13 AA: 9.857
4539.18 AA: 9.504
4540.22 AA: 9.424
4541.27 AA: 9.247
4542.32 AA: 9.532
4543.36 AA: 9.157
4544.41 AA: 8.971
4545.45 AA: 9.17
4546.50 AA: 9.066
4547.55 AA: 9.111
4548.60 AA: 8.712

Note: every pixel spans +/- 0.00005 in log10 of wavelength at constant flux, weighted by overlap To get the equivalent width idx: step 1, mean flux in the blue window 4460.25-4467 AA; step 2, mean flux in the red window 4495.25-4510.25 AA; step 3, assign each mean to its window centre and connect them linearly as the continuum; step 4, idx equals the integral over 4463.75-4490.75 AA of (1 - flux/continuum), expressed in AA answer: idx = -0.5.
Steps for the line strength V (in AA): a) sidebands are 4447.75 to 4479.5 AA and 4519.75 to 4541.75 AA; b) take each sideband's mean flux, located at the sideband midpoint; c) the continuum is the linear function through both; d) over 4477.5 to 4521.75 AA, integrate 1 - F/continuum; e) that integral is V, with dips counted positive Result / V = -2.0 AA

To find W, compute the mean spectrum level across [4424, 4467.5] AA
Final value 8.91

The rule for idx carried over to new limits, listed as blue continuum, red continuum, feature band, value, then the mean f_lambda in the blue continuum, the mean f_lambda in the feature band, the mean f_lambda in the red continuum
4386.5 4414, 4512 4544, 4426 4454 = -0.9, 8.55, 9.01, 9.14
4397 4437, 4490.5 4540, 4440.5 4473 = 0.7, 8.84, 8.83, 9.28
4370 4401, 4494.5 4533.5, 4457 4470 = 0.2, 8.54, 8.84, 9.3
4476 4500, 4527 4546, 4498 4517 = -0.7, 9.35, 9.54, 9.02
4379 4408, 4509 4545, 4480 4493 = -0.6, 8.35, 9.32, 9.18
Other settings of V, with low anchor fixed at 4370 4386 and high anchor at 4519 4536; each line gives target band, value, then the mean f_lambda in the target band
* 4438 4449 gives -0.37 AA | 9.01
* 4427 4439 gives -0.48 AA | 9.04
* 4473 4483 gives -0.61 AA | 9.34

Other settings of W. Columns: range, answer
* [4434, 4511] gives 9.14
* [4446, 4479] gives 8.98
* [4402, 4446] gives 8.91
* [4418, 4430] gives 9.36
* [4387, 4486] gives 8.89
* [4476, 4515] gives 9.44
